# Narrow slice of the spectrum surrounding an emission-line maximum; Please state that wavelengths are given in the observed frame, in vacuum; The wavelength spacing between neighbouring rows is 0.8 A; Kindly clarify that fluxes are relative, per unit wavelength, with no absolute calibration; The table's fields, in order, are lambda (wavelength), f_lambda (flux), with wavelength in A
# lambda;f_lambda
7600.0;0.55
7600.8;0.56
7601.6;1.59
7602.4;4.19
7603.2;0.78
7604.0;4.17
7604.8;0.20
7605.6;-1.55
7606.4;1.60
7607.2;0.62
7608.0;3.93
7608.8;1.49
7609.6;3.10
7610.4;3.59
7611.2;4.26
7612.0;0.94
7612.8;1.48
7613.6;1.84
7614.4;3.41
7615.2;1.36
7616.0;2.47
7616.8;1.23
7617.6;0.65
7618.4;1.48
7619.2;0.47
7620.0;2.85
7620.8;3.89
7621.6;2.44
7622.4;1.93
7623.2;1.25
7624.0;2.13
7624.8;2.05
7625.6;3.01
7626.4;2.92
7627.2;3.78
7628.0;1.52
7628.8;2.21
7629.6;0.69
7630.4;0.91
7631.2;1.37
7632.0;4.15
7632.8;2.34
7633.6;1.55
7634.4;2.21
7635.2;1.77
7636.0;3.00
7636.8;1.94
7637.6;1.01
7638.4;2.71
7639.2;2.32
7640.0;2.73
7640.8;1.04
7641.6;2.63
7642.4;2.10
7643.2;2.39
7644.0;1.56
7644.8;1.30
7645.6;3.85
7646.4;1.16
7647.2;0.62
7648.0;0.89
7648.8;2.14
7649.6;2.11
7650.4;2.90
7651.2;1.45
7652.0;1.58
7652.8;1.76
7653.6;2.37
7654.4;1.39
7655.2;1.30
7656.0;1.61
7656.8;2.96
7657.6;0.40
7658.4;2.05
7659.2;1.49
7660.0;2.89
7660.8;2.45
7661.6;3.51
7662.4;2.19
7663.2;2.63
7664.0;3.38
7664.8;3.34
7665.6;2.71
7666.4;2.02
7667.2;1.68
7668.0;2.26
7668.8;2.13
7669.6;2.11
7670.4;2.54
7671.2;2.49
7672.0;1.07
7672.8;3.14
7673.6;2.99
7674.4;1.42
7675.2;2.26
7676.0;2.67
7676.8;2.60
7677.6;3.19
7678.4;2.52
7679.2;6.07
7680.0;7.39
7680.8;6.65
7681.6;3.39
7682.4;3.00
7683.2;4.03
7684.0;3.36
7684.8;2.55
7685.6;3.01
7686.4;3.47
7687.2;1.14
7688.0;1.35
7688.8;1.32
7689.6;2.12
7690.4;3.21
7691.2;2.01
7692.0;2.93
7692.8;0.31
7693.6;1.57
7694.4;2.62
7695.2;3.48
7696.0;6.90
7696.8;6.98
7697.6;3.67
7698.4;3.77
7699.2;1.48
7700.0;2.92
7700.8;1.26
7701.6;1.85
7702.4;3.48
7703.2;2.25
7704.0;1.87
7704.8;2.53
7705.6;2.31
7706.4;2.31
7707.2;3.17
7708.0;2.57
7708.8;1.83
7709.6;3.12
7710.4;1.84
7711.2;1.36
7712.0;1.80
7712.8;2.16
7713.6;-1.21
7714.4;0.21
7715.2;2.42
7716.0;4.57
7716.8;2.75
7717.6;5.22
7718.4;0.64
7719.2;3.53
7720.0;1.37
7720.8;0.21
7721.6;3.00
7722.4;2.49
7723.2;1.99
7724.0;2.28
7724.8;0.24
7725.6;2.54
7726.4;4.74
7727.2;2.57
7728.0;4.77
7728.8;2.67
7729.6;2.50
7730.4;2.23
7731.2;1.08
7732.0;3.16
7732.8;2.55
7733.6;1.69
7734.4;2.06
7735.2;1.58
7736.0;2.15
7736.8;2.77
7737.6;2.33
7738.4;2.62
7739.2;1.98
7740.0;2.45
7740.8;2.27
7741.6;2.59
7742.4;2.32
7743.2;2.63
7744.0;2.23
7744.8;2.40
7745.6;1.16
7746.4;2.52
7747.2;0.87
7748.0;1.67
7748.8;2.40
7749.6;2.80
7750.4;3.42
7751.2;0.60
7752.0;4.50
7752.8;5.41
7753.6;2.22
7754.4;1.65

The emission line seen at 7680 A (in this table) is [S II]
